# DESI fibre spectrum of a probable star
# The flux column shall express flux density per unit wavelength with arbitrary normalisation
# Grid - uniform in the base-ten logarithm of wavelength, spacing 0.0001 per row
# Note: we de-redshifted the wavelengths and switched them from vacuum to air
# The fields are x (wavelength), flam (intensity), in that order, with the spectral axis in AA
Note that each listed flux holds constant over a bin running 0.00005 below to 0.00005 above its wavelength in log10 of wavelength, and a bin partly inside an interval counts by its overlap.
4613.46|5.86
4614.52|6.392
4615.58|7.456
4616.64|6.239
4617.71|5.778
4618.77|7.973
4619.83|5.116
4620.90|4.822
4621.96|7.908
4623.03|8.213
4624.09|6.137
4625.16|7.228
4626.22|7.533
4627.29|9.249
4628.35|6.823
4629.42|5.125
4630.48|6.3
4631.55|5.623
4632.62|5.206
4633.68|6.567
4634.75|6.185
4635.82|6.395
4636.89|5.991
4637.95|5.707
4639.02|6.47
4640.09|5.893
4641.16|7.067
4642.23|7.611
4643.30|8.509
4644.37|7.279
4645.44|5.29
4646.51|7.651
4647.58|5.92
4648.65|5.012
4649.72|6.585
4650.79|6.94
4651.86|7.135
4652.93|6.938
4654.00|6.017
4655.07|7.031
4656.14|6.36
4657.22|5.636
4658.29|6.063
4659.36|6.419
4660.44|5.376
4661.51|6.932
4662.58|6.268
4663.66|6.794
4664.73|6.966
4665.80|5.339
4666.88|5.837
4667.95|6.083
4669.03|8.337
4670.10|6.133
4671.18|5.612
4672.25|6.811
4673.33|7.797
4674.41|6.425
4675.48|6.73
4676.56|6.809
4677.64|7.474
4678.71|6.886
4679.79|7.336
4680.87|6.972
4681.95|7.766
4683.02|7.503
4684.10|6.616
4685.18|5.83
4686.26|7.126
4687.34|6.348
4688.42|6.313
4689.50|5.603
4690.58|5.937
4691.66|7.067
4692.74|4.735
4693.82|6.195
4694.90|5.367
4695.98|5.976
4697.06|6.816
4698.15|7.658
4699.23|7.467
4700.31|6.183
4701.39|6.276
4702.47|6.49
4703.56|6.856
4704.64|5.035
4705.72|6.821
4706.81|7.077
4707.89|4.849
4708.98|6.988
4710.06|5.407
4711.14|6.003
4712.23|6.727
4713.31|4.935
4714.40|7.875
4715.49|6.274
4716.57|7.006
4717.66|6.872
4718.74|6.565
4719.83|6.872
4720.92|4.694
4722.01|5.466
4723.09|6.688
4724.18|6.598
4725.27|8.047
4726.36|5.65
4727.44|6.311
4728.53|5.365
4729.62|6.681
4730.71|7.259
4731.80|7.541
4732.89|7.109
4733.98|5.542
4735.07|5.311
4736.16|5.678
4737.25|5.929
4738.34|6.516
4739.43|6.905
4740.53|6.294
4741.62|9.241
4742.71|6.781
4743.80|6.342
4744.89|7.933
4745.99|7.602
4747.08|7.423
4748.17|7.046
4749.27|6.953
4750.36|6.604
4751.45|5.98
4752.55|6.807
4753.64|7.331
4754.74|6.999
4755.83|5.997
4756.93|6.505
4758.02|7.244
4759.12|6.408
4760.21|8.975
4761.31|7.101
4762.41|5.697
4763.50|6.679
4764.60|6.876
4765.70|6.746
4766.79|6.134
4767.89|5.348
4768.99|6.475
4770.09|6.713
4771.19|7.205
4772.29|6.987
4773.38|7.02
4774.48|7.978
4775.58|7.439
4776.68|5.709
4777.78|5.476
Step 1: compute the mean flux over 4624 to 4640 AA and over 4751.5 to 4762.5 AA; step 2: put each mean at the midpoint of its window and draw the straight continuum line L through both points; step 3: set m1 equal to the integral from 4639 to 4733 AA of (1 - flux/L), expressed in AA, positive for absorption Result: 1.7 AA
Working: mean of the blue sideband 6.43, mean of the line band 6.52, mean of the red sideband 6.91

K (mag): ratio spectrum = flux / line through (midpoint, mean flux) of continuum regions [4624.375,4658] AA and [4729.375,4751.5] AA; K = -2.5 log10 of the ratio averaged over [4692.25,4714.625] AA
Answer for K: 0.08 mag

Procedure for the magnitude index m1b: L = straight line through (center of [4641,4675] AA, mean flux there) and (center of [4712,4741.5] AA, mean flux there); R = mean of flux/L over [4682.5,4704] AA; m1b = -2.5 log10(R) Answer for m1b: 0.01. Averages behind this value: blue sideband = 6.56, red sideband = 6.43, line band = 6.41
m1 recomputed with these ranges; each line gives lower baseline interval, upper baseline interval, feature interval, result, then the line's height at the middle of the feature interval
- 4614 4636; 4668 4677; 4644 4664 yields 0.95 AA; 6.71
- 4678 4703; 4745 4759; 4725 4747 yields 0.33 AA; 6.8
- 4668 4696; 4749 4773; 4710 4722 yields 0.65 AA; 6.65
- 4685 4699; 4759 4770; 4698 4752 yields -0.87 AA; 6.44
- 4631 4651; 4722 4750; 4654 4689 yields -0.56 AA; 6.51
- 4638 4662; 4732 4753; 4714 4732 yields 0.42 AA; 6.7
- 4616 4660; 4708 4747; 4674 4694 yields -0.27 AA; 6.53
